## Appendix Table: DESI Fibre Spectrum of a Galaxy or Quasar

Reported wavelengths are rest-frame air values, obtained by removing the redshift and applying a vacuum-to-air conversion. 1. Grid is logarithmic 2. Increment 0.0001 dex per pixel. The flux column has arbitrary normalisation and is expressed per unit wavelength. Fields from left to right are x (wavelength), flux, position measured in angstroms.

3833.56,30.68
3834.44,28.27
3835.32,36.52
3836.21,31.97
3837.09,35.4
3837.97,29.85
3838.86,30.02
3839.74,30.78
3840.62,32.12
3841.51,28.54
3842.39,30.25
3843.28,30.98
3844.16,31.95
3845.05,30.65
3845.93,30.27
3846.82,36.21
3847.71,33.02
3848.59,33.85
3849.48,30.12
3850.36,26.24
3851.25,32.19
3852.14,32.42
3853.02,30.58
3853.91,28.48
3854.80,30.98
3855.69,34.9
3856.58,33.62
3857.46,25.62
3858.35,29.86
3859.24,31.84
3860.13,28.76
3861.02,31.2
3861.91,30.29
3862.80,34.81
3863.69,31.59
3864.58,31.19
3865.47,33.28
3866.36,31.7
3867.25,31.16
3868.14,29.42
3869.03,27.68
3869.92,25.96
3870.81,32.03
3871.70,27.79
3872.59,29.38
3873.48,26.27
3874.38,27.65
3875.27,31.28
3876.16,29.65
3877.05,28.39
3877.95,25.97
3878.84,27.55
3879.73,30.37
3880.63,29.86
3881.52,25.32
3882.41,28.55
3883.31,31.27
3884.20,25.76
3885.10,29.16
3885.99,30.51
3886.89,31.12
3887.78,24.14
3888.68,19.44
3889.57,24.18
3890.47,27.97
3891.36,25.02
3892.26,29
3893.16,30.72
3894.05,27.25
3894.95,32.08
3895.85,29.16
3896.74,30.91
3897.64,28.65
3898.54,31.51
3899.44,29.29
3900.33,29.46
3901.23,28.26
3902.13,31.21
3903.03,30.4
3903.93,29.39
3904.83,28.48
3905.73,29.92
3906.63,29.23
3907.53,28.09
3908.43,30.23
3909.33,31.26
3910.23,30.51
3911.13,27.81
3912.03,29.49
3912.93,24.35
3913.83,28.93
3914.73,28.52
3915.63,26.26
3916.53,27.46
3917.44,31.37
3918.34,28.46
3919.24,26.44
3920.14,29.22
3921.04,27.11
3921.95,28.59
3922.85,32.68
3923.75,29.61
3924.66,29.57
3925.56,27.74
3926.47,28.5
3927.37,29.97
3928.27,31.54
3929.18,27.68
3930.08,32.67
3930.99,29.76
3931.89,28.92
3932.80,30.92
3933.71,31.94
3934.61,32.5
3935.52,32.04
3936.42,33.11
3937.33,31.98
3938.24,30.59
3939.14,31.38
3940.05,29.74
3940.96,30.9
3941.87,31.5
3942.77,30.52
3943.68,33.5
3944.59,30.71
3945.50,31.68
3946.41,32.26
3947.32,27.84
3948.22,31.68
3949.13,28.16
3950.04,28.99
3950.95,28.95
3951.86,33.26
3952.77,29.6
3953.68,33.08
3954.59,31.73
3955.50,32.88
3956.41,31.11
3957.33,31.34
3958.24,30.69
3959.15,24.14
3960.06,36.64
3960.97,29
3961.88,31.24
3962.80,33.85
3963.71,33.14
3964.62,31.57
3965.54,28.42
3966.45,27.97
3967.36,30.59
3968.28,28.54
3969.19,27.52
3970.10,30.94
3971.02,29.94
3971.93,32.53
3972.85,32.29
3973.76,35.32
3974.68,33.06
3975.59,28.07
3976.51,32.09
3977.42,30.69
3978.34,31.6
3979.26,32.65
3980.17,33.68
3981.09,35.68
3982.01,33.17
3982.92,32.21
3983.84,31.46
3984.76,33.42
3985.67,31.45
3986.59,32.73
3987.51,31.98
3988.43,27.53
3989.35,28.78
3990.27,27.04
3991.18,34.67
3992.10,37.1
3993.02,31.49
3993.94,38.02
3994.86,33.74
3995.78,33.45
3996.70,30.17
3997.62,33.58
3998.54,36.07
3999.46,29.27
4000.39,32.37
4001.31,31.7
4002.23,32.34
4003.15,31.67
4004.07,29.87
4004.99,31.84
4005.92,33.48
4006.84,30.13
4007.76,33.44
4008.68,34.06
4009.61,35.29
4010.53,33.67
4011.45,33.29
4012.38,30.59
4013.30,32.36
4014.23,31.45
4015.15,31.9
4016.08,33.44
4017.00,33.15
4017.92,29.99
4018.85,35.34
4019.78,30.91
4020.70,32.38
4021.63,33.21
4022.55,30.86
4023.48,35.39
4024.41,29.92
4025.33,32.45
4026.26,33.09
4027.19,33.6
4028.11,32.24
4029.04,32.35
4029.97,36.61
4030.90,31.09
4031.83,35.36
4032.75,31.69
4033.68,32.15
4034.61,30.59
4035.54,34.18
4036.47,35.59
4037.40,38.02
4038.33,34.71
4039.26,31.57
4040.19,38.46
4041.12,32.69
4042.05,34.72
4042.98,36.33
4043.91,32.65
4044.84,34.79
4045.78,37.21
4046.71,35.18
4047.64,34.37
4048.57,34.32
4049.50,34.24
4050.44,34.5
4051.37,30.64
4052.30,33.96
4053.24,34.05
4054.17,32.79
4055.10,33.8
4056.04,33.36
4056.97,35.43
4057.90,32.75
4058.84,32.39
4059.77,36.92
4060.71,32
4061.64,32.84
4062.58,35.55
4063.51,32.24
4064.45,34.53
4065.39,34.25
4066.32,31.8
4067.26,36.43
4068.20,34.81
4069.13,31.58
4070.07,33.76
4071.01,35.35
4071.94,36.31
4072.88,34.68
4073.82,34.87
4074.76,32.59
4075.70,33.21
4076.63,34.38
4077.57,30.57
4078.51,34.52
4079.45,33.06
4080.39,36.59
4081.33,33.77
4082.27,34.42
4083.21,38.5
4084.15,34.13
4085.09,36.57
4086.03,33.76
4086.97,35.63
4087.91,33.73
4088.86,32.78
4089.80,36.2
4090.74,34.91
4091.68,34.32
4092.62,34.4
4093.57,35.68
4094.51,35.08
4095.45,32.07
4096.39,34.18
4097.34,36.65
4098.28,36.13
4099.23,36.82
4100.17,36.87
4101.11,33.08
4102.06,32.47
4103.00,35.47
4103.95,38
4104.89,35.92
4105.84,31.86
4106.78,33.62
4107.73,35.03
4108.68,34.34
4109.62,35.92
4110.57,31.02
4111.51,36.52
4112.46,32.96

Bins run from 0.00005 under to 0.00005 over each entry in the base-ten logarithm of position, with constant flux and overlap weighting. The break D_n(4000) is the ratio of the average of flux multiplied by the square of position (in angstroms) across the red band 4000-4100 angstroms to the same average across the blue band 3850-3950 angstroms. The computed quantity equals 1.23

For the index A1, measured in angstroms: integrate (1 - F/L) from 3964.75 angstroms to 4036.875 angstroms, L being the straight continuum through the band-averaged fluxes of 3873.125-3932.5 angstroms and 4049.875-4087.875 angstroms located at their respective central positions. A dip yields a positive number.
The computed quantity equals -0.7 angstroms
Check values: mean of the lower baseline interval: 28.8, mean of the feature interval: 32.2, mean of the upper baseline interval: 34.1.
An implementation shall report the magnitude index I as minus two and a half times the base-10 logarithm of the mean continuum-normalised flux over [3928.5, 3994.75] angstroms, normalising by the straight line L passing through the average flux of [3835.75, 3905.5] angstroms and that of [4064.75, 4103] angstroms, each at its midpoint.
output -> 0.02 mag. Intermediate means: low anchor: 29.8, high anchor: 34.5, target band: 31.3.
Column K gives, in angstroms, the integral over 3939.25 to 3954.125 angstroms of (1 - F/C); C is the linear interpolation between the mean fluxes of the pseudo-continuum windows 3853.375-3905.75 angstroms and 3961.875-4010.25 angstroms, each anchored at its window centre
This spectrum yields 0.09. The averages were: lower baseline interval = 29.3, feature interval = 30.8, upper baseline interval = 32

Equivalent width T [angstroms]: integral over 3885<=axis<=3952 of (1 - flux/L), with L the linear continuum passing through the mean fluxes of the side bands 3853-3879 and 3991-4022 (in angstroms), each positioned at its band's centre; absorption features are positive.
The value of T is 3.30 angstroms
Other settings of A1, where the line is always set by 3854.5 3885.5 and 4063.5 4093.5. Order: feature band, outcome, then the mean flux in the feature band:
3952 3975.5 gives 0.5 angstroms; 31.1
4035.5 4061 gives -0.5 angstroms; 34.4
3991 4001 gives -0.3 angstroms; 33.5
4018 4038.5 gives 0.0 angstroms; 33.2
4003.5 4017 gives 0.1 angstroms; 32.5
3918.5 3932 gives 0.7 angstroms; 29.3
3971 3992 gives 0.2 angstroms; 32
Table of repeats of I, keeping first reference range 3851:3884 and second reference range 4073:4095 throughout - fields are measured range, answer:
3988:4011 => 0.009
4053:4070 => 0.009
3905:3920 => 0.081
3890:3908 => 0.047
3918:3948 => 0.033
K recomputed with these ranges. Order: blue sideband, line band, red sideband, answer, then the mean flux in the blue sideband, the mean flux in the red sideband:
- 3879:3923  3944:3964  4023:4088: -0.3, 28.6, 34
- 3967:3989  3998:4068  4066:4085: -0.4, 31.6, 34.3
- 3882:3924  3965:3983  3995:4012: 0.1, 28.7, 32.5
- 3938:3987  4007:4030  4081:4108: 0.0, 31.3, 34.9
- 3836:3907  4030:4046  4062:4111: -0.4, 29.8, 34.5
